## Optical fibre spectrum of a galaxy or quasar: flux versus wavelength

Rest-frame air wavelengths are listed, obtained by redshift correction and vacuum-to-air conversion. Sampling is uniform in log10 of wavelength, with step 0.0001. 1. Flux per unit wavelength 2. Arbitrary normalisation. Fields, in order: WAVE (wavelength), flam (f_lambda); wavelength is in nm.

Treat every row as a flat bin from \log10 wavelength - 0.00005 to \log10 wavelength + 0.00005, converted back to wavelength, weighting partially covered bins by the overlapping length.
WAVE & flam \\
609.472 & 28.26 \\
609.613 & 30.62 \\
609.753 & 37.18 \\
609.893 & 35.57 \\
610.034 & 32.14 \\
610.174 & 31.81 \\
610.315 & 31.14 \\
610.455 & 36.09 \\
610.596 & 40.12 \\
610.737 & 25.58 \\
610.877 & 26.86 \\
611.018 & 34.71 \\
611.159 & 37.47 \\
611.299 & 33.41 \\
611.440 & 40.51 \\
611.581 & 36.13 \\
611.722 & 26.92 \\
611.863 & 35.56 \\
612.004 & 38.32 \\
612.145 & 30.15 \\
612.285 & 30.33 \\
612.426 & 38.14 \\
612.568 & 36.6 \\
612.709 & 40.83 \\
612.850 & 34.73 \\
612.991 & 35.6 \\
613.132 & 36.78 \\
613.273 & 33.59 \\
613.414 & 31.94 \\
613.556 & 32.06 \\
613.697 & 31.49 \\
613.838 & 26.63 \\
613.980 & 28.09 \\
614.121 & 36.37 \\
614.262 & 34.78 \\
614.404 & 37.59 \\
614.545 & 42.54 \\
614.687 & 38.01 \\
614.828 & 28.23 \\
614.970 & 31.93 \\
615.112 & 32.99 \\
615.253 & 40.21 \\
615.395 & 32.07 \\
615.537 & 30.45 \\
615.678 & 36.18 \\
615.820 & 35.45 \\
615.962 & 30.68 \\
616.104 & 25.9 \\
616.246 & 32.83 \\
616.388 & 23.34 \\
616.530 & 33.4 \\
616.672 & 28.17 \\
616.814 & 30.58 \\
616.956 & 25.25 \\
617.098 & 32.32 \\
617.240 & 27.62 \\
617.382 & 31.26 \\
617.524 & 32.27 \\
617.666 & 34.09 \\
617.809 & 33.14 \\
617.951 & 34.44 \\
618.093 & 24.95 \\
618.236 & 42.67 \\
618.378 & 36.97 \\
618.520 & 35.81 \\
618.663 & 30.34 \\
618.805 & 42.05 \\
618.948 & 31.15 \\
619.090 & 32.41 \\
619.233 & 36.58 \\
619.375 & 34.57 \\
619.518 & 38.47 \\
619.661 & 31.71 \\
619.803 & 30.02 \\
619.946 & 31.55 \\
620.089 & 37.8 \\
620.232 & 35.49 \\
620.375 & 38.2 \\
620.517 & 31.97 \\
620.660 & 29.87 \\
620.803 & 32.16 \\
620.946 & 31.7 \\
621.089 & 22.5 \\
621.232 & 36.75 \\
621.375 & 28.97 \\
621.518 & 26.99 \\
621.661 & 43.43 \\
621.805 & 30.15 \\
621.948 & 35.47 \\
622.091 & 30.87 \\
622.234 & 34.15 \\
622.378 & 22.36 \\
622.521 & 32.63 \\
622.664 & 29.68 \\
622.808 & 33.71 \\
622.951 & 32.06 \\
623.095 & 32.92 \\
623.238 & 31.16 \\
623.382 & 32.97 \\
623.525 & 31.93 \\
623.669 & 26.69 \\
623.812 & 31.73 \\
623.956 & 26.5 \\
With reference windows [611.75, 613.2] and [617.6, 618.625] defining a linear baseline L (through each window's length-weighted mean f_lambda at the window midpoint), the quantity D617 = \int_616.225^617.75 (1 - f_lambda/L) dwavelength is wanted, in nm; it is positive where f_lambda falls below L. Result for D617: 0.202 nm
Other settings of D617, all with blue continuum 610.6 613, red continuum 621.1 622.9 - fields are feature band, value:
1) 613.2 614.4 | 0.06 nm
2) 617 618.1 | 0.05 nm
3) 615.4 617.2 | 0.15 nm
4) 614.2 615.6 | -0.06 nm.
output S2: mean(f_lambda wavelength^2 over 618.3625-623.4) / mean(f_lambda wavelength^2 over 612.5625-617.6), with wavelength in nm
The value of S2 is 1.02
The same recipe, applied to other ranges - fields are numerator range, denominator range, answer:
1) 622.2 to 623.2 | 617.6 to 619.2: 0.91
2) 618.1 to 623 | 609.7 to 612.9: 0.99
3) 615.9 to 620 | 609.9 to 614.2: 0.98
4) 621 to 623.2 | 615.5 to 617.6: 1.06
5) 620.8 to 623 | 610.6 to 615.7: 0.95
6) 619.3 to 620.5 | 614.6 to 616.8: 1.10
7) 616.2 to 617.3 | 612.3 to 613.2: 0.80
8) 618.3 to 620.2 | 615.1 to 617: 1.12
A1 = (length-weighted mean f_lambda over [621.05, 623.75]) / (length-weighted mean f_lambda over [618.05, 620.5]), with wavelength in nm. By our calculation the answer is 0.90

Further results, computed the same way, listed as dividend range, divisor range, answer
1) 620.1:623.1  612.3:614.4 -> 0.94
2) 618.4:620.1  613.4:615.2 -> 1.03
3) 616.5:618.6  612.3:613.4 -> 0.89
